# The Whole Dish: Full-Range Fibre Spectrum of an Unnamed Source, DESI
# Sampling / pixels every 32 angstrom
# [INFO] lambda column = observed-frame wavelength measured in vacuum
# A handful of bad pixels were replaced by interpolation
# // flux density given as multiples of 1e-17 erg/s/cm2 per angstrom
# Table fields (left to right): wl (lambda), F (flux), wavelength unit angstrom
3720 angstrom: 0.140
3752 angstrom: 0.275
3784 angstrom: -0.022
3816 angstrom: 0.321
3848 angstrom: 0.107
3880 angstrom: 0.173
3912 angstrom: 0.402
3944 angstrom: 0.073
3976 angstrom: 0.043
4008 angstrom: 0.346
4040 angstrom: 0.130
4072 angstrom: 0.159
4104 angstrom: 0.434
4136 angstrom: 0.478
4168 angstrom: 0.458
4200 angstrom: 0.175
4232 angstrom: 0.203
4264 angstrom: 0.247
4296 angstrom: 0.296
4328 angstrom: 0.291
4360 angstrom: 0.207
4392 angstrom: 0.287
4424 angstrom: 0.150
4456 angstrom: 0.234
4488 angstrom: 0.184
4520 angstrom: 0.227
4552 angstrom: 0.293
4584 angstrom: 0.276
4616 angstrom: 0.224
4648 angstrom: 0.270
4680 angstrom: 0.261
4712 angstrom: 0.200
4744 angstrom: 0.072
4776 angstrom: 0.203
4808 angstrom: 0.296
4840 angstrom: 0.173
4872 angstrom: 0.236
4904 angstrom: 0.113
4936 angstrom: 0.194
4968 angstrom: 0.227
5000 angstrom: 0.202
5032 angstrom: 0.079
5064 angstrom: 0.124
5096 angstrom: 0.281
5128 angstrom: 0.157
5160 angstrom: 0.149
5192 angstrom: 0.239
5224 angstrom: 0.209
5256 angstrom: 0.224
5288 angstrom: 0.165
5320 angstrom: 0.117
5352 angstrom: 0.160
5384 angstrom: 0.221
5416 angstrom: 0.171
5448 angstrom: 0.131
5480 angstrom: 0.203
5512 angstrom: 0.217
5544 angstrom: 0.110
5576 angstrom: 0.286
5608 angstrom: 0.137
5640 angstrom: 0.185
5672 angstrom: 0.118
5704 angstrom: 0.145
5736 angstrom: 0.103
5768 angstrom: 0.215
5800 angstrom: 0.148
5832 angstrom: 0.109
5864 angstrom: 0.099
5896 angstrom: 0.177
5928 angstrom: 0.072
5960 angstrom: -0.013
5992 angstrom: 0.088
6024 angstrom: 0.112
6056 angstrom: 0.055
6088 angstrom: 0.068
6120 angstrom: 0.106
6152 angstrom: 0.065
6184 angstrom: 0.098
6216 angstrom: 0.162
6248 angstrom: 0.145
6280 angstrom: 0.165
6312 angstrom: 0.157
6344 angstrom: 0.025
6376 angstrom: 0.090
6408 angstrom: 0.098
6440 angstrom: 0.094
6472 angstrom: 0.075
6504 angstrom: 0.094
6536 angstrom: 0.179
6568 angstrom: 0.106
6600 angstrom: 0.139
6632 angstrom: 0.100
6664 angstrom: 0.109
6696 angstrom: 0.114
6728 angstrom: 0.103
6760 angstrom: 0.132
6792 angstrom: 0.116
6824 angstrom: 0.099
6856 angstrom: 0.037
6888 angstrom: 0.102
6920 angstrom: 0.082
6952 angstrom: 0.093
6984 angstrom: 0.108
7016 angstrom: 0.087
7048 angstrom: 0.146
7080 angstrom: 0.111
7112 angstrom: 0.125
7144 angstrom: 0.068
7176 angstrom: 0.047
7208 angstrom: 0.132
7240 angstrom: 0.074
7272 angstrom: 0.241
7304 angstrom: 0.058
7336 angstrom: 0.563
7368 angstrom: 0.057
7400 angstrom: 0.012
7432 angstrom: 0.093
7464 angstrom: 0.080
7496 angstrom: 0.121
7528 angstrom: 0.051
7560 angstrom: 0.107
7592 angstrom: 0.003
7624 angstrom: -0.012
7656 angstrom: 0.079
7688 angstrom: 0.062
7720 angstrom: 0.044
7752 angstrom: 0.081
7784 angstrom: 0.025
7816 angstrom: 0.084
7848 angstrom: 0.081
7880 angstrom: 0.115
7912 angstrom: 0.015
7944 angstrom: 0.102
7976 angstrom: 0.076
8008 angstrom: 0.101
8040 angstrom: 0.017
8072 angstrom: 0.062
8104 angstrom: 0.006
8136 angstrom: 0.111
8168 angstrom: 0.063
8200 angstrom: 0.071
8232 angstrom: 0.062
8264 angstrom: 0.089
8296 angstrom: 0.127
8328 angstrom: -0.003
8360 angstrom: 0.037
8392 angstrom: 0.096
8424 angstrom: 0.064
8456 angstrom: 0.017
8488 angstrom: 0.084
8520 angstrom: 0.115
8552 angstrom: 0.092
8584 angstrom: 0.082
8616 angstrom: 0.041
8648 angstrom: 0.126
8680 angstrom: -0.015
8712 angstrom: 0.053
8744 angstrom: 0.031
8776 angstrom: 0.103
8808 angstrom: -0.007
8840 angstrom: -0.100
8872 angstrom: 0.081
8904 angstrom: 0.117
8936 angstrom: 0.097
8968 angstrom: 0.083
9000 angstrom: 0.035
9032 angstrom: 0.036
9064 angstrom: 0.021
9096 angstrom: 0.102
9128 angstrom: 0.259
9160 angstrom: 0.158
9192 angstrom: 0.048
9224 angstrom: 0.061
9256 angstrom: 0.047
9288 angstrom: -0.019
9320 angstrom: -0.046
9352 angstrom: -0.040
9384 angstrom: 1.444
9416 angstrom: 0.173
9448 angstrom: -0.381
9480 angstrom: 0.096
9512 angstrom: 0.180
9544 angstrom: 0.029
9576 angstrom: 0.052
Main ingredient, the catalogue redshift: 1.45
